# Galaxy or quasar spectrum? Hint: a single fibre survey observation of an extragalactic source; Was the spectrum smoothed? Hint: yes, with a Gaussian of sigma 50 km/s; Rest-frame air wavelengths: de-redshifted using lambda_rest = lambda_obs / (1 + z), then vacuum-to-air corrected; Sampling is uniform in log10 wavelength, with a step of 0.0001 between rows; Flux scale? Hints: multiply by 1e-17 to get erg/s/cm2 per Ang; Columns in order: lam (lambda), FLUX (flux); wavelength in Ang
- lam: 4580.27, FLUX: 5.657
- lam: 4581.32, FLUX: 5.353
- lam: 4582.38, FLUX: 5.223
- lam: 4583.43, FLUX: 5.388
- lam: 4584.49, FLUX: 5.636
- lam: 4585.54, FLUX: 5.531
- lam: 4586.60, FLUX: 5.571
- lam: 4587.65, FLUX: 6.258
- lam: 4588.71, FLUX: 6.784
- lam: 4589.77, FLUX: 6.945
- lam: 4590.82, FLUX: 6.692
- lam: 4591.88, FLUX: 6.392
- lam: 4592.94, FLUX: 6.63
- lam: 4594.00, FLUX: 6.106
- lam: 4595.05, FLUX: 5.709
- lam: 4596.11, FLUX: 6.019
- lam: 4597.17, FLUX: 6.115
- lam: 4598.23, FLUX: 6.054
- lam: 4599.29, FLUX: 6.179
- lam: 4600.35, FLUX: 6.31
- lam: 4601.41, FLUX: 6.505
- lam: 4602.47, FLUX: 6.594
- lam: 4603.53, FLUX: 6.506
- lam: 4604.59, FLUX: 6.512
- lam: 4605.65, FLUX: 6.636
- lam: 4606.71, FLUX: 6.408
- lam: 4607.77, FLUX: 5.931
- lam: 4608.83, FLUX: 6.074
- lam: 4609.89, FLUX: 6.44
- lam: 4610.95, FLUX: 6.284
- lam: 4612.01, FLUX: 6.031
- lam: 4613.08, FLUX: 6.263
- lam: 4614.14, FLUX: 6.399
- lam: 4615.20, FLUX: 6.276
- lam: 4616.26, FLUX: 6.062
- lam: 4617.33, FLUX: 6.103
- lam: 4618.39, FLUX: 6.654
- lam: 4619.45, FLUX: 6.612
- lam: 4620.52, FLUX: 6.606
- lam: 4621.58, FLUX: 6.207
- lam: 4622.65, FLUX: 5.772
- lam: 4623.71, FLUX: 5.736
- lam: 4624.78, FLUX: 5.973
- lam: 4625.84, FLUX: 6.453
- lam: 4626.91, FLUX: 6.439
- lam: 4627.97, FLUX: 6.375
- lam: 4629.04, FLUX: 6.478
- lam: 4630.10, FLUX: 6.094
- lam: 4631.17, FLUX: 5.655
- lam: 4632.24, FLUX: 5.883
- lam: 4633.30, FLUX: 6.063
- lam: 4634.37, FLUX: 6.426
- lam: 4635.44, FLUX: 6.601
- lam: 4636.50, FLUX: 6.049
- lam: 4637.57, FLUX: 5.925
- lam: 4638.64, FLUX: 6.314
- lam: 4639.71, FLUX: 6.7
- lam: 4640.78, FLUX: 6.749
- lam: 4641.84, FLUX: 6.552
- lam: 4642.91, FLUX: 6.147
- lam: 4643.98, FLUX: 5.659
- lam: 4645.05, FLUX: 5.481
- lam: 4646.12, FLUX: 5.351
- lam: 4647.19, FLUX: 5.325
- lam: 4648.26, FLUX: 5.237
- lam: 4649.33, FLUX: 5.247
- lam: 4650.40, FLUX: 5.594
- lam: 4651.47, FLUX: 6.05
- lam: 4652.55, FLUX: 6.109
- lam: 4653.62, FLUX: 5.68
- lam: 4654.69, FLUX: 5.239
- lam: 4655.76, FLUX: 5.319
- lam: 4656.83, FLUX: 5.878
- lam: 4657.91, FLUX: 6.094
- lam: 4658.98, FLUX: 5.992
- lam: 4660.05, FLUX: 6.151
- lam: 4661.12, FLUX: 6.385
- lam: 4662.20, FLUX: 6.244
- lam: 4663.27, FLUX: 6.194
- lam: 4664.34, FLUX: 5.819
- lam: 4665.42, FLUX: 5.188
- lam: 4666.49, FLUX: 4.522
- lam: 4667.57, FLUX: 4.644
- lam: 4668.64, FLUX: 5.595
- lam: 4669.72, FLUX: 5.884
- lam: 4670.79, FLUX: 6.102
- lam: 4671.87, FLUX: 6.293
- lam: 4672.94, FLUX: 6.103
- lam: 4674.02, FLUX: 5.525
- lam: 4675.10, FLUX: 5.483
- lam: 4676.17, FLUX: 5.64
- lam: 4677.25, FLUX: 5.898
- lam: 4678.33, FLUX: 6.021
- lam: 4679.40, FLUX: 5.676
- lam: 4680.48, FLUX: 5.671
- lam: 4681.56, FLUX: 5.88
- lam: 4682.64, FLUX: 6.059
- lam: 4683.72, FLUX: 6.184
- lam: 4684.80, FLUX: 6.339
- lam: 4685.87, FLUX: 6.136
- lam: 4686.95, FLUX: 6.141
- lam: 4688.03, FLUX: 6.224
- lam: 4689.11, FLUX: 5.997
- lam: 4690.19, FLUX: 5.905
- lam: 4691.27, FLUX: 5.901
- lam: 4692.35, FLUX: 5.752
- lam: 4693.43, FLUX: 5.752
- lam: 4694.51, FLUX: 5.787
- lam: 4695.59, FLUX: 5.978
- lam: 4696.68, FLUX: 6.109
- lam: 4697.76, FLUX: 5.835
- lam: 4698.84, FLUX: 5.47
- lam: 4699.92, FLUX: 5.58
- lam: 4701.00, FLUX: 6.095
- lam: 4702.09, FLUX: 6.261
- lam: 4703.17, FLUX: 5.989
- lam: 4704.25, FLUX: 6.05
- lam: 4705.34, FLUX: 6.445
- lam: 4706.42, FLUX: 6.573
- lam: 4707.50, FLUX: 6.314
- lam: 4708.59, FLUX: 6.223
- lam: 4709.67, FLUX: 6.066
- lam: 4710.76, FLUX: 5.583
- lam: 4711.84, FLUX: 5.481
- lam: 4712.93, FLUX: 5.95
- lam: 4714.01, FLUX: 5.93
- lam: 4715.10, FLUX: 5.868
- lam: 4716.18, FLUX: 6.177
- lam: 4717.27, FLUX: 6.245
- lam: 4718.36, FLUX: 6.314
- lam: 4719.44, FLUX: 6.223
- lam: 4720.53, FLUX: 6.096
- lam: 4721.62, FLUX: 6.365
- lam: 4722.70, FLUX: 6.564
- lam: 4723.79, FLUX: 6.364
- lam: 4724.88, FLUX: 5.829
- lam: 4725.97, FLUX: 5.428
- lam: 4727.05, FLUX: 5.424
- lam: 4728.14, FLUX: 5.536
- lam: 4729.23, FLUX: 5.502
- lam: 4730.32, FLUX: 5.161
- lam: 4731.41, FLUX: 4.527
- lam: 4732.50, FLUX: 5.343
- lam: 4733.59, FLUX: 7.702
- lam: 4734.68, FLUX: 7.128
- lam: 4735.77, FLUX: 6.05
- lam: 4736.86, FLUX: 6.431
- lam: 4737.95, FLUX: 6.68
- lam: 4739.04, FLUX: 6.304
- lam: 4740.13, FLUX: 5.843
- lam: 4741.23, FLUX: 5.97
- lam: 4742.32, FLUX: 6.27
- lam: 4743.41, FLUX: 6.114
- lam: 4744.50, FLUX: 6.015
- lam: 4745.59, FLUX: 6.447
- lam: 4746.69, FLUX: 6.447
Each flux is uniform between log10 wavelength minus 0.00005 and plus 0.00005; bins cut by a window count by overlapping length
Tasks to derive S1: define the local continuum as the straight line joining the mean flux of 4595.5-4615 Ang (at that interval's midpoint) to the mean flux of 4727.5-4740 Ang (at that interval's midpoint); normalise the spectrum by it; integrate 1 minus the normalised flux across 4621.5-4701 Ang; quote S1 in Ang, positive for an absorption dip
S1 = 3.5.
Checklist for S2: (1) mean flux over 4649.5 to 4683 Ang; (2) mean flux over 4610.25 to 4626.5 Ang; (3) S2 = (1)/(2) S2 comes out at 0.9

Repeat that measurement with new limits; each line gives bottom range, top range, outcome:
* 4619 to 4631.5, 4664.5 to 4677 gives 0.90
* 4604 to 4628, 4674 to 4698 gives 0.94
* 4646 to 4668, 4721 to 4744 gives 1.07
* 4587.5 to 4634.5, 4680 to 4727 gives 0.96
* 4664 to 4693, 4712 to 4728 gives 1.04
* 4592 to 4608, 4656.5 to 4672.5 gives 0.92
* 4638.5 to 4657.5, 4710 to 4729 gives 1.03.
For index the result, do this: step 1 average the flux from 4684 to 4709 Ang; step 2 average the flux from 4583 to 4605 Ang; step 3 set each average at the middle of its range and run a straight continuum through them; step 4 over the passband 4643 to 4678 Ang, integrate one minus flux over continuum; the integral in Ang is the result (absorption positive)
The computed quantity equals 2.3 Ang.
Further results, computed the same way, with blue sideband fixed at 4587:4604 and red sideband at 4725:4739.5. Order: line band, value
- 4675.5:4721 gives 0.35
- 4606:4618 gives 0.17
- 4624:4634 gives 0.16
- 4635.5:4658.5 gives 1.26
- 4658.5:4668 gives 0.71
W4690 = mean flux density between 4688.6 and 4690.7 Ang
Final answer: 5.95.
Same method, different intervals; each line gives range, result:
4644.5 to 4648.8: 5.35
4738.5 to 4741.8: 6.03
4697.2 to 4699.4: 5.67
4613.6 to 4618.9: 6.3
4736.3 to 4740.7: 6.31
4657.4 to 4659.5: 6.05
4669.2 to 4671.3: 6.01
